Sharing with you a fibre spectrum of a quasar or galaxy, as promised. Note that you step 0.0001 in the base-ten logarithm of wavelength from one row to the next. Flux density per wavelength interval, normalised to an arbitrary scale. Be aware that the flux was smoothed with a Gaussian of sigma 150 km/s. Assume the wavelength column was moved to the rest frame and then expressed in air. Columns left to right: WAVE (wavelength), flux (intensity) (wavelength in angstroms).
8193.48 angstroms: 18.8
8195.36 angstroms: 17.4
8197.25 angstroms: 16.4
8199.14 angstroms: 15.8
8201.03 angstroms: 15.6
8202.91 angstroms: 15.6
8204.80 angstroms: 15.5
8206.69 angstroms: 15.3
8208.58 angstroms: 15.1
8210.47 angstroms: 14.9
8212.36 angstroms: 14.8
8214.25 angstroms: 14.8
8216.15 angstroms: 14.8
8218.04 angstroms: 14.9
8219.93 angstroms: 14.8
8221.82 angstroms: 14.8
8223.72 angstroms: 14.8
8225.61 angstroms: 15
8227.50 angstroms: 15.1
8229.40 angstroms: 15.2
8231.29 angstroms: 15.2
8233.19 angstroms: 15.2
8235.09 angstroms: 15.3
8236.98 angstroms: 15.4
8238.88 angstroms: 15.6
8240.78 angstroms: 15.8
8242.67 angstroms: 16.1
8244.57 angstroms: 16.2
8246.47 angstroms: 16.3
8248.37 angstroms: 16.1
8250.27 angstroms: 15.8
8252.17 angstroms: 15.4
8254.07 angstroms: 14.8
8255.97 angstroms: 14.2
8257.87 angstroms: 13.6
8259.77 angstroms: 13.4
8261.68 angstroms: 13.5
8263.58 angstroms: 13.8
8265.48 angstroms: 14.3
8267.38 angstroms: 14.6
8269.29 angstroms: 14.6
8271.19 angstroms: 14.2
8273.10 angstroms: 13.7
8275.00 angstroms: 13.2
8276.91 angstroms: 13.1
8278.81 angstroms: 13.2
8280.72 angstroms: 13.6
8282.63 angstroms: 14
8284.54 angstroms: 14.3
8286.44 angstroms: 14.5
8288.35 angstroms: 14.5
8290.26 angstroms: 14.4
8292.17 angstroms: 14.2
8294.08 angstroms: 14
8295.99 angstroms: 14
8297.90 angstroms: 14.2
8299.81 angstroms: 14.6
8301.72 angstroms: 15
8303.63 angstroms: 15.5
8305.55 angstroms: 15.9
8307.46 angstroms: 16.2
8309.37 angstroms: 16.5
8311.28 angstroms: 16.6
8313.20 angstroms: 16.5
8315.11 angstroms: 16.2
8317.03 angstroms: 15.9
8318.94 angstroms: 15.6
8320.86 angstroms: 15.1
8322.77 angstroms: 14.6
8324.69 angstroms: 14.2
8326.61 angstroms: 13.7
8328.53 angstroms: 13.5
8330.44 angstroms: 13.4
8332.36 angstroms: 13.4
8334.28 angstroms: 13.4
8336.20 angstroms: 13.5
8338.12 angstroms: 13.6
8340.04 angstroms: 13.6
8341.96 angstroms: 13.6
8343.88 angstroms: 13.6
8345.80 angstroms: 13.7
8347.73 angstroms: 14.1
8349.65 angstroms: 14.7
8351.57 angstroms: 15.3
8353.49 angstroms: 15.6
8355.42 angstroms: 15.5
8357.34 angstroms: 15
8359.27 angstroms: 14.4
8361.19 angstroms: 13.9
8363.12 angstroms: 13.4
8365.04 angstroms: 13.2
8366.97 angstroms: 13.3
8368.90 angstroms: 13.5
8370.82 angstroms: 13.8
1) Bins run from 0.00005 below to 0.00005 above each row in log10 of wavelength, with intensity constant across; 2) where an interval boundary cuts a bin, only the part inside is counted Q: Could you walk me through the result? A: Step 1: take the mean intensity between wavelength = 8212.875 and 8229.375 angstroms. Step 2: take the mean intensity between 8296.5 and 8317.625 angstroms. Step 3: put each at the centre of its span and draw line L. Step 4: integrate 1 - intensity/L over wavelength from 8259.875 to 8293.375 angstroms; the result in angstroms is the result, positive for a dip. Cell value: 3.1 angstroms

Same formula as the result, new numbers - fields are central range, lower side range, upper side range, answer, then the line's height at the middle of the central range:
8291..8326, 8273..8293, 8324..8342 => -3.9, 13.7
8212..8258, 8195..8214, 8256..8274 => -1.5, 14.8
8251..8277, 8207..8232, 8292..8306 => 1.2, 14.8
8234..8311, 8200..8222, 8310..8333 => 1.5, 15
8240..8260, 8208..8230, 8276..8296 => -1.1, 14.5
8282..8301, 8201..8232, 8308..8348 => 0.5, 14.7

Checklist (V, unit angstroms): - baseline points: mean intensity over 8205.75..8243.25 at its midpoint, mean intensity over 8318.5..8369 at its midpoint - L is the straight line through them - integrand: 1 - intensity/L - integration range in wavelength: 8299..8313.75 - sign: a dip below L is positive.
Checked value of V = -1.5 angstroms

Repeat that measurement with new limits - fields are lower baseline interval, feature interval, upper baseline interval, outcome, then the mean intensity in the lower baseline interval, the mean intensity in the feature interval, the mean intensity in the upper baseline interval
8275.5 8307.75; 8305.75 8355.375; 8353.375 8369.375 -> -1.5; 14.4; 14.7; 14.1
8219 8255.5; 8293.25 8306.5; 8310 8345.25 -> 0.0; 15.4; 14.7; 14.5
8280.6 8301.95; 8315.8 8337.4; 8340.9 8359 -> 0.3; 14.3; 14.2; 14.6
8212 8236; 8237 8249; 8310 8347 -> -0.9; 15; 16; 14.4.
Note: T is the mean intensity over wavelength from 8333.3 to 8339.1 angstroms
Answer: 13.5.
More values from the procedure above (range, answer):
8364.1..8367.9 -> 13.2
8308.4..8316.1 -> 16.4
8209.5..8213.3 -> 14.9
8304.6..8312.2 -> 16.3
